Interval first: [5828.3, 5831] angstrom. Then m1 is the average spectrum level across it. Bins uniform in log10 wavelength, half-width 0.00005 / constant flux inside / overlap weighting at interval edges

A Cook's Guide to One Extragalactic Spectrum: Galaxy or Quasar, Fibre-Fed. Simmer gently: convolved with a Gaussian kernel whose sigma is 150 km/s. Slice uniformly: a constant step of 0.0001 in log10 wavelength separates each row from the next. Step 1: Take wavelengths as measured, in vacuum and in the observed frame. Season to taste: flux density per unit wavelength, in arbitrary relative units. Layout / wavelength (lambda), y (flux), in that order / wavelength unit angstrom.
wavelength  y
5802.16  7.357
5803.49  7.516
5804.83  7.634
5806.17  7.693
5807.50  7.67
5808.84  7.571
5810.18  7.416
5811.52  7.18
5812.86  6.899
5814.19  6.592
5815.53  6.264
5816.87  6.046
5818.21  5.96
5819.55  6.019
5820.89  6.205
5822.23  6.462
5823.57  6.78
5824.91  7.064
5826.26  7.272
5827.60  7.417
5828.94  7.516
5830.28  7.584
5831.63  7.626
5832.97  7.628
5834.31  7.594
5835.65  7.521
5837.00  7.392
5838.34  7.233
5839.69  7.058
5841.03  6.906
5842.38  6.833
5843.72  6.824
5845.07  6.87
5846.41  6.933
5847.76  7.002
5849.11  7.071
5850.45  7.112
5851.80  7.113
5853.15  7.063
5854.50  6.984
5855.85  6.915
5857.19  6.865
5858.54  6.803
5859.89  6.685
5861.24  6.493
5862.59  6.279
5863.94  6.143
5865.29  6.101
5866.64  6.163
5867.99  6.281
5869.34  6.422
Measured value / 7.54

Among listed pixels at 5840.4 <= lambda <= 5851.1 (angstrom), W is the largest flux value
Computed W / 7.112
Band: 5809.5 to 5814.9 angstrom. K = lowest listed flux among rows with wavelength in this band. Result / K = 6.592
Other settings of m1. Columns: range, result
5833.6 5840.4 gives 7.36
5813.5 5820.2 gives 6.19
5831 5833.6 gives 7.64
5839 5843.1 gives 6.93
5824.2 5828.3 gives 7.24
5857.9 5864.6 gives 6.48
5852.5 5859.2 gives 6.93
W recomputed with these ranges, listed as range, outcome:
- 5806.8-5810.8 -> 7.67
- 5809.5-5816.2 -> 7.416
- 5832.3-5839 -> 7.628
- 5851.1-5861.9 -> 7.113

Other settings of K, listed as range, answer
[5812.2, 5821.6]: 5.96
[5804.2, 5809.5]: 7.571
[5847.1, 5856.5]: 6.915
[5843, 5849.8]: 6.824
